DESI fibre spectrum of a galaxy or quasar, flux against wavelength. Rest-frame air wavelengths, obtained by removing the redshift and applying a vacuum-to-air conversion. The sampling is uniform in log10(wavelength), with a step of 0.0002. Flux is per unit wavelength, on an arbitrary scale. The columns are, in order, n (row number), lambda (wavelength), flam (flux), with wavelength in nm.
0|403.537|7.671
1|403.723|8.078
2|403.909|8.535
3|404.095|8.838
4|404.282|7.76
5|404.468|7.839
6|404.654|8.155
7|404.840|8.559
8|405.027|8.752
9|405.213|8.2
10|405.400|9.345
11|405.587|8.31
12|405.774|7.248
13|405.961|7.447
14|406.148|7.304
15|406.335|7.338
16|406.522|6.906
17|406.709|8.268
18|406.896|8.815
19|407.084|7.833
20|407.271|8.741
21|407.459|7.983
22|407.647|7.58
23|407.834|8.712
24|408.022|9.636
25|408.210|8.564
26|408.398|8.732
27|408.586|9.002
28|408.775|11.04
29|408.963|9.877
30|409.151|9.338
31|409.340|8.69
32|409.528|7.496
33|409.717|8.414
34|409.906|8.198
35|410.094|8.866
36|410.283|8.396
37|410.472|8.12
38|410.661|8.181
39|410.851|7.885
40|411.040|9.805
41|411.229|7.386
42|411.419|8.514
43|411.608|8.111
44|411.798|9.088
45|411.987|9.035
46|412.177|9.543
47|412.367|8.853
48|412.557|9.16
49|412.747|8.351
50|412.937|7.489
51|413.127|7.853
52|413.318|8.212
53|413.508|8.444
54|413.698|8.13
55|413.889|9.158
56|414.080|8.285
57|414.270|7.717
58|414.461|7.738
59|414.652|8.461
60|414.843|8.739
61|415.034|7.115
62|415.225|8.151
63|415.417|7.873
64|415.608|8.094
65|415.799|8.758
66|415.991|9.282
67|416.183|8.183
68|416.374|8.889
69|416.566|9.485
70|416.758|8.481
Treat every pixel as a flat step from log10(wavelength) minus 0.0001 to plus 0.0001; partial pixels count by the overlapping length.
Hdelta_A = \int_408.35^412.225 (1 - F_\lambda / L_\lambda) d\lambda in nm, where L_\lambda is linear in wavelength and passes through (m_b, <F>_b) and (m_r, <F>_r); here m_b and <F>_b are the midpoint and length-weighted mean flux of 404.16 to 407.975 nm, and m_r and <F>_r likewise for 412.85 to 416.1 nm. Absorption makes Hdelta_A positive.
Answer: -0.28 nm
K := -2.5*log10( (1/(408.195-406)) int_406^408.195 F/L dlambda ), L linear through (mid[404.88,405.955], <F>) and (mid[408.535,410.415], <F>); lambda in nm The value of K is 0.06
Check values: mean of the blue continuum 8.3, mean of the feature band 8.1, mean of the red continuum 8.91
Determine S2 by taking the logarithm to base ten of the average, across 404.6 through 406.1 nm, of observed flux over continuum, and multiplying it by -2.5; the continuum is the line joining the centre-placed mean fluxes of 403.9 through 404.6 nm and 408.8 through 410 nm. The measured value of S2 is 0.01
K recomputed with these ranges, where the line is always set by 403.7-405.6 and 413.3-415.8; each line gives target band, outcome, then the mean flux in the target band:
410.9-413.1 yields -0.05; 8.63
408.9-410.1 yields -0.05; 8.66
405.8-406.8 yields 0.13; 7.44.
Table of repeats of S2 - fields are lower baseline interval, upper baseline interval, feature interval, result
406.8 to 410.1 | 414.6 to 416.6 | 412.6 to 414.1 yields 0.033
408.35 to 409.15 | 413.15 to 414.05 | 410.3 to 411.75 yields 0.096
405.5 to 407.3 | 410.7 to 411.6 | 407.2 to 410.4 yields -0.091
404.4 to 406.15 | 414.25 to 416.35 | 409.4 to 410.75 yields -0.008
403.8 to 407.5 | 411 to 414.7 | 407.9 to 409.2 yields -0.147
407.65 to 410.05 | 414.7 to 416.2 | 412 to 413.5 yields 0.004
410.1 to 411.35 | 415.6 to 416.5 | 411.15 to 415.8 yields 0.027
